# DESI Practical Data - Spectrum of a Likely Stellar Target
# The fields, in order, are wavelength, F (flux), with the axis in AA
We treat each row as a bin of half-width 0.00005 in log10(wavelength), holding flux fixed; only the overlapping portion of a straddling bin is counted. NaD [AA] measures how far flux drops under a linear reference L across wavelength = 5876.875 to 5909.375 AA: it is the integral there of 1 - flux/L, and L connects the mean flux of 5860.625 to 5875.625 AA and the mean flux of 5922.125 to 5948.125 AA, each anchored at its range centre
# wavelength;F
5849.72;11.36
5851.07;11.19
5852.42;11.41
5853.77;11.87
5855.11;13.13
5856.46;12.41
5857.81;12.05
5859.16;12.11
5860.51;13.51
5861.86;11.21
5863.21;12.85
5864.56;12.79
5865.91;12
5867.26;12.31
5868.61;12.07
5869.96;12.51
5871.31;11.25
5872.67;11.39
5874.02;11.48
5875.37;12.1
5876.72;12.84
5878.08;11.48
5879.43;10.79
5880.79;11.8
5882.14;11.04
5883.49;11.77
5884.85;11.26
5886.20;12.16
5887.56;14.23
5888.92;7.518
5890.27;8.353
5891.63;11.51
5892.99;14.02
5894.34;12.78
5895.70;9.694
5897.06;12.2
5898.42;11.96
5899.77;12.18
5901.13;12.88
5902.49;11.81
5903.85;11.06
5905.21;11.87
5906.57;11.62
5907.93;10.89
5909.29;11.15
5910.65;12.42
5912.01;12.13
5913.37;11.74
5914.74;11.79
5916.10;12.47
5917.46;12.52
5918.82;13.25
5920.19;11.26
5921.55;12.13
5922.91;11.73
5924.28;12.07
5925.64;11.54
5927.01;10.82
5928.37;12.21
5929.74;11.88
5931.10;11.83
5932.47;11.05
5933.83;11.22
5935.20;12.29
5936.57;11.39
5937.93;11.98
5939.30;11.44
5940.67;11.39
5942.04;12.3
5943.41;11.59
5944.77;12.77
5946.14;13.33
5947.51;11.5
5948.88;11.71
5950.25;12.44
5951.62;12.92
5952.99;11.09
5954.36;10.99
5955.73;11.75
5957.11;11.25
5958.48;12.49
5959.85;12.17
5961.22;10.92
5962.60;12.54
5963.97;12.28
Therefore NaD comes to 1.17 AA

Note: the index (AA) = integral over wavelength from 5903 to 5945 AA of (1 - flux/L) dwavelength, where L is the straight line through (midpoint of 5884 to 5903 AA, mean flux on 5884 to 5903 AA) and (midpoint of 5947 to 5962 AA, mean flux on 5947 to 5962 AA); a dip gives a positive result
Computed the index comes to -0.4 AA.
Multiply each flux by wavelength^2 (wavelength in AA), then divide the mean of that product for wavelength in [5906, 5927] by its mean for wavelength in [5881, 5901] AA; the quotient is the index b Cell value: 1.04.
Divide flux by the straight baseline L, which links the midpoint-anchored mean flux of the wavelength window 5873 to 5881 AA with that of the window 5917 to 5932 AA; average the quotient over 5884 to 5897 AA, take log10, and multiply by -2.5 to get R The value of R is 0.04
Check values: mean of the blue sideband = 11.7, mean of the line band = 11.3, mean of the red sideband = 11.9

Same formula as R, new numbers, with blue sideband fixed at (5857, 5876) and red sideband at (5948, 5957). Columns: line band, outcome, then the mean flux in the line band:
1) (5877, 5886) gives 0.055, 11.5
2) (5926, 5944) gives 0.018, 11.6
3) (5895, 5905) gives 0.026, 11.7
